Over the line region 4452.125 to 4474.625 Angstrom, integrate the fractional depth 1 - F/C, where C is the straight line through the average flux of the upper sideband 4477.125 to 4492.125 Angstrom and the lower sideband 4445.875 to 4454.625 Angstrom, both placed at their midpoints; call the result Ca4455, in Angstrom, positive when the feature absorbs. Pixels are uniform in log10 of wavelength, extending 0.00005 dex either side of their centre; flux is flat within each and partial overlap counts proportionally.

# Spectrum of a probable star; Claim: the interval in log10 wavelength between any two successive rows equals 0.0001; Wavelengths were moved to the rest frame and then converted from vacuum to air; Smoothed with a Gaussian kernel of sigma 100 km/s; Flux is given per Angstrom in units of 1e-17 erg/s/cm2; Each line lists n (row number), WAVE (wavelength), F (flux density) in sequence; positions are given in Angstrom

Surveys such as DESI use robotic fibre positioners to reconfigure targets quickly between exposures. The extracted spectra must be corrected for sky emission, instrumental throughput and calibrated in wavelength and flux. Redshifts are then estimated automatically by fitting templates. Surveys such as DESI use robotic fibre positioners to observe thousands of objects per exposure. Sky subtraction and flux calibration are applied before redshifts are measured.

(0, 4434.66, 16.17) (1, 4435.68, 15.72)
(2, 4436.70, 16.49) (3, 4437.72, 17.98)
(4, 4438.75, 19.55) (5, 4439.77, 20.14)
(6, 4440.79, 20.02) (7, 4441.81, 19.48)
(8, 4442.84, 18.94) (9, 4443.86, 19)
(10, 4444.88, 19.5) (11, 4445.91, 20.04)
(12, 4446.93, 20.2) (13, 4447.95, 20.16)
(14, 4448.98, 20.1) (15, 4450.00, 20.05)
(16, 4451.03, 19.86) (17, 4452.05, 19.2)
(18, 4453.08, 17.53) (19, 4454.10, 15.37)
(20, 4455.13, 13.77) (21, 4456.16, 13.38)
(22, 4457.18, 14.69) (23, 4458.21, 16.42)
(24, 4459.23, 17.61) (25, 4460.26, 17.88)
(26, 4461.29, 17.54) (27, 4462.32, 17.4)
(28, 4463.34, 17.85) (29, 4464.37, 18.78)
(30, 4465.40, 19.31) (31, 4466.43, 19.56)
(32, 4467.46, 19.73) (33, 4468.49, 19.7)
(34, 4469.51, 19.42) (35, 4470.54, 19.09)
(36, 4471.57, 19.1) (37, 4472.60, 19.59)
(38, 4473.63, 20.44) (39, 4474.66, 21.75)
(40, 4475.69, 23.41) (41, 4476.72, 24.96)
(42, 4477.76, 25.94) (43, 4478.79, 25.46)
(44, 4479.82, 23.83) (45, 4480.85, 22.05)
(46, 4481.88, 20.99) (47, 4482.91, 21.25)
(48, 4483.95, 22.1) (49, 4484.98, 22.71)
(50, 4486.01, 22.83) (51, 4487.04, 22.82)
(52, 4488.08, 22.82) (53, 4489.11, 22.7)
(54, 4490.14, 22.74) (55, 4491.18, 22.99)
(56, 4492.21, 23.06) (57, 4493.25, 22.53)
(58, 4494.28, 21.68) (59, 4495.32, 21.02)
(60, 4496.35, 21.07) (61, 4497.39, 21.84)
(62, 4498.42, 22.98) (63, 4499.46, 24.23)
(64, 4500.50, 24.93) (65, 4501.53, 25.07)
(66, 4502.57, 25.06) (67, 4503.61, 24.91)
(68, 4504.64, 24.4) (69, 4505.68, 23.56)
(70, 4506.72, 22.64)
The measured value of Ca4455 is 2.9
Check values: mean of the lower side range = 19.1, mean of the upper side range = 23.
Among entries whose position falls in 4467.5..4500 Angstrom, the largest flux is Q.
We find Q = 25.94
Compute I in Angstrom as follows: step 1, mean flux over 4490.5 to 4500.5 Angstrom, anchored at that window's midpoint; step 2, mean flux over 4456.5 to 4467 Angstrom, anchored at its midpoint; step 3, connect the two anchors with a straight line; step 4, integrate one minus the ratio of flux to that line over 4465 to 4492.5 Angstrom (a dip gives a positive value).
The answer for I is -2.4 Angstrom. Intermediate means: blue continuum 17.6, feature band 21.9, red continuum 22.5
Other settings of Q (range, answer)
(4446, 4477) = 24.96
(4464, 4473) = 19.73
